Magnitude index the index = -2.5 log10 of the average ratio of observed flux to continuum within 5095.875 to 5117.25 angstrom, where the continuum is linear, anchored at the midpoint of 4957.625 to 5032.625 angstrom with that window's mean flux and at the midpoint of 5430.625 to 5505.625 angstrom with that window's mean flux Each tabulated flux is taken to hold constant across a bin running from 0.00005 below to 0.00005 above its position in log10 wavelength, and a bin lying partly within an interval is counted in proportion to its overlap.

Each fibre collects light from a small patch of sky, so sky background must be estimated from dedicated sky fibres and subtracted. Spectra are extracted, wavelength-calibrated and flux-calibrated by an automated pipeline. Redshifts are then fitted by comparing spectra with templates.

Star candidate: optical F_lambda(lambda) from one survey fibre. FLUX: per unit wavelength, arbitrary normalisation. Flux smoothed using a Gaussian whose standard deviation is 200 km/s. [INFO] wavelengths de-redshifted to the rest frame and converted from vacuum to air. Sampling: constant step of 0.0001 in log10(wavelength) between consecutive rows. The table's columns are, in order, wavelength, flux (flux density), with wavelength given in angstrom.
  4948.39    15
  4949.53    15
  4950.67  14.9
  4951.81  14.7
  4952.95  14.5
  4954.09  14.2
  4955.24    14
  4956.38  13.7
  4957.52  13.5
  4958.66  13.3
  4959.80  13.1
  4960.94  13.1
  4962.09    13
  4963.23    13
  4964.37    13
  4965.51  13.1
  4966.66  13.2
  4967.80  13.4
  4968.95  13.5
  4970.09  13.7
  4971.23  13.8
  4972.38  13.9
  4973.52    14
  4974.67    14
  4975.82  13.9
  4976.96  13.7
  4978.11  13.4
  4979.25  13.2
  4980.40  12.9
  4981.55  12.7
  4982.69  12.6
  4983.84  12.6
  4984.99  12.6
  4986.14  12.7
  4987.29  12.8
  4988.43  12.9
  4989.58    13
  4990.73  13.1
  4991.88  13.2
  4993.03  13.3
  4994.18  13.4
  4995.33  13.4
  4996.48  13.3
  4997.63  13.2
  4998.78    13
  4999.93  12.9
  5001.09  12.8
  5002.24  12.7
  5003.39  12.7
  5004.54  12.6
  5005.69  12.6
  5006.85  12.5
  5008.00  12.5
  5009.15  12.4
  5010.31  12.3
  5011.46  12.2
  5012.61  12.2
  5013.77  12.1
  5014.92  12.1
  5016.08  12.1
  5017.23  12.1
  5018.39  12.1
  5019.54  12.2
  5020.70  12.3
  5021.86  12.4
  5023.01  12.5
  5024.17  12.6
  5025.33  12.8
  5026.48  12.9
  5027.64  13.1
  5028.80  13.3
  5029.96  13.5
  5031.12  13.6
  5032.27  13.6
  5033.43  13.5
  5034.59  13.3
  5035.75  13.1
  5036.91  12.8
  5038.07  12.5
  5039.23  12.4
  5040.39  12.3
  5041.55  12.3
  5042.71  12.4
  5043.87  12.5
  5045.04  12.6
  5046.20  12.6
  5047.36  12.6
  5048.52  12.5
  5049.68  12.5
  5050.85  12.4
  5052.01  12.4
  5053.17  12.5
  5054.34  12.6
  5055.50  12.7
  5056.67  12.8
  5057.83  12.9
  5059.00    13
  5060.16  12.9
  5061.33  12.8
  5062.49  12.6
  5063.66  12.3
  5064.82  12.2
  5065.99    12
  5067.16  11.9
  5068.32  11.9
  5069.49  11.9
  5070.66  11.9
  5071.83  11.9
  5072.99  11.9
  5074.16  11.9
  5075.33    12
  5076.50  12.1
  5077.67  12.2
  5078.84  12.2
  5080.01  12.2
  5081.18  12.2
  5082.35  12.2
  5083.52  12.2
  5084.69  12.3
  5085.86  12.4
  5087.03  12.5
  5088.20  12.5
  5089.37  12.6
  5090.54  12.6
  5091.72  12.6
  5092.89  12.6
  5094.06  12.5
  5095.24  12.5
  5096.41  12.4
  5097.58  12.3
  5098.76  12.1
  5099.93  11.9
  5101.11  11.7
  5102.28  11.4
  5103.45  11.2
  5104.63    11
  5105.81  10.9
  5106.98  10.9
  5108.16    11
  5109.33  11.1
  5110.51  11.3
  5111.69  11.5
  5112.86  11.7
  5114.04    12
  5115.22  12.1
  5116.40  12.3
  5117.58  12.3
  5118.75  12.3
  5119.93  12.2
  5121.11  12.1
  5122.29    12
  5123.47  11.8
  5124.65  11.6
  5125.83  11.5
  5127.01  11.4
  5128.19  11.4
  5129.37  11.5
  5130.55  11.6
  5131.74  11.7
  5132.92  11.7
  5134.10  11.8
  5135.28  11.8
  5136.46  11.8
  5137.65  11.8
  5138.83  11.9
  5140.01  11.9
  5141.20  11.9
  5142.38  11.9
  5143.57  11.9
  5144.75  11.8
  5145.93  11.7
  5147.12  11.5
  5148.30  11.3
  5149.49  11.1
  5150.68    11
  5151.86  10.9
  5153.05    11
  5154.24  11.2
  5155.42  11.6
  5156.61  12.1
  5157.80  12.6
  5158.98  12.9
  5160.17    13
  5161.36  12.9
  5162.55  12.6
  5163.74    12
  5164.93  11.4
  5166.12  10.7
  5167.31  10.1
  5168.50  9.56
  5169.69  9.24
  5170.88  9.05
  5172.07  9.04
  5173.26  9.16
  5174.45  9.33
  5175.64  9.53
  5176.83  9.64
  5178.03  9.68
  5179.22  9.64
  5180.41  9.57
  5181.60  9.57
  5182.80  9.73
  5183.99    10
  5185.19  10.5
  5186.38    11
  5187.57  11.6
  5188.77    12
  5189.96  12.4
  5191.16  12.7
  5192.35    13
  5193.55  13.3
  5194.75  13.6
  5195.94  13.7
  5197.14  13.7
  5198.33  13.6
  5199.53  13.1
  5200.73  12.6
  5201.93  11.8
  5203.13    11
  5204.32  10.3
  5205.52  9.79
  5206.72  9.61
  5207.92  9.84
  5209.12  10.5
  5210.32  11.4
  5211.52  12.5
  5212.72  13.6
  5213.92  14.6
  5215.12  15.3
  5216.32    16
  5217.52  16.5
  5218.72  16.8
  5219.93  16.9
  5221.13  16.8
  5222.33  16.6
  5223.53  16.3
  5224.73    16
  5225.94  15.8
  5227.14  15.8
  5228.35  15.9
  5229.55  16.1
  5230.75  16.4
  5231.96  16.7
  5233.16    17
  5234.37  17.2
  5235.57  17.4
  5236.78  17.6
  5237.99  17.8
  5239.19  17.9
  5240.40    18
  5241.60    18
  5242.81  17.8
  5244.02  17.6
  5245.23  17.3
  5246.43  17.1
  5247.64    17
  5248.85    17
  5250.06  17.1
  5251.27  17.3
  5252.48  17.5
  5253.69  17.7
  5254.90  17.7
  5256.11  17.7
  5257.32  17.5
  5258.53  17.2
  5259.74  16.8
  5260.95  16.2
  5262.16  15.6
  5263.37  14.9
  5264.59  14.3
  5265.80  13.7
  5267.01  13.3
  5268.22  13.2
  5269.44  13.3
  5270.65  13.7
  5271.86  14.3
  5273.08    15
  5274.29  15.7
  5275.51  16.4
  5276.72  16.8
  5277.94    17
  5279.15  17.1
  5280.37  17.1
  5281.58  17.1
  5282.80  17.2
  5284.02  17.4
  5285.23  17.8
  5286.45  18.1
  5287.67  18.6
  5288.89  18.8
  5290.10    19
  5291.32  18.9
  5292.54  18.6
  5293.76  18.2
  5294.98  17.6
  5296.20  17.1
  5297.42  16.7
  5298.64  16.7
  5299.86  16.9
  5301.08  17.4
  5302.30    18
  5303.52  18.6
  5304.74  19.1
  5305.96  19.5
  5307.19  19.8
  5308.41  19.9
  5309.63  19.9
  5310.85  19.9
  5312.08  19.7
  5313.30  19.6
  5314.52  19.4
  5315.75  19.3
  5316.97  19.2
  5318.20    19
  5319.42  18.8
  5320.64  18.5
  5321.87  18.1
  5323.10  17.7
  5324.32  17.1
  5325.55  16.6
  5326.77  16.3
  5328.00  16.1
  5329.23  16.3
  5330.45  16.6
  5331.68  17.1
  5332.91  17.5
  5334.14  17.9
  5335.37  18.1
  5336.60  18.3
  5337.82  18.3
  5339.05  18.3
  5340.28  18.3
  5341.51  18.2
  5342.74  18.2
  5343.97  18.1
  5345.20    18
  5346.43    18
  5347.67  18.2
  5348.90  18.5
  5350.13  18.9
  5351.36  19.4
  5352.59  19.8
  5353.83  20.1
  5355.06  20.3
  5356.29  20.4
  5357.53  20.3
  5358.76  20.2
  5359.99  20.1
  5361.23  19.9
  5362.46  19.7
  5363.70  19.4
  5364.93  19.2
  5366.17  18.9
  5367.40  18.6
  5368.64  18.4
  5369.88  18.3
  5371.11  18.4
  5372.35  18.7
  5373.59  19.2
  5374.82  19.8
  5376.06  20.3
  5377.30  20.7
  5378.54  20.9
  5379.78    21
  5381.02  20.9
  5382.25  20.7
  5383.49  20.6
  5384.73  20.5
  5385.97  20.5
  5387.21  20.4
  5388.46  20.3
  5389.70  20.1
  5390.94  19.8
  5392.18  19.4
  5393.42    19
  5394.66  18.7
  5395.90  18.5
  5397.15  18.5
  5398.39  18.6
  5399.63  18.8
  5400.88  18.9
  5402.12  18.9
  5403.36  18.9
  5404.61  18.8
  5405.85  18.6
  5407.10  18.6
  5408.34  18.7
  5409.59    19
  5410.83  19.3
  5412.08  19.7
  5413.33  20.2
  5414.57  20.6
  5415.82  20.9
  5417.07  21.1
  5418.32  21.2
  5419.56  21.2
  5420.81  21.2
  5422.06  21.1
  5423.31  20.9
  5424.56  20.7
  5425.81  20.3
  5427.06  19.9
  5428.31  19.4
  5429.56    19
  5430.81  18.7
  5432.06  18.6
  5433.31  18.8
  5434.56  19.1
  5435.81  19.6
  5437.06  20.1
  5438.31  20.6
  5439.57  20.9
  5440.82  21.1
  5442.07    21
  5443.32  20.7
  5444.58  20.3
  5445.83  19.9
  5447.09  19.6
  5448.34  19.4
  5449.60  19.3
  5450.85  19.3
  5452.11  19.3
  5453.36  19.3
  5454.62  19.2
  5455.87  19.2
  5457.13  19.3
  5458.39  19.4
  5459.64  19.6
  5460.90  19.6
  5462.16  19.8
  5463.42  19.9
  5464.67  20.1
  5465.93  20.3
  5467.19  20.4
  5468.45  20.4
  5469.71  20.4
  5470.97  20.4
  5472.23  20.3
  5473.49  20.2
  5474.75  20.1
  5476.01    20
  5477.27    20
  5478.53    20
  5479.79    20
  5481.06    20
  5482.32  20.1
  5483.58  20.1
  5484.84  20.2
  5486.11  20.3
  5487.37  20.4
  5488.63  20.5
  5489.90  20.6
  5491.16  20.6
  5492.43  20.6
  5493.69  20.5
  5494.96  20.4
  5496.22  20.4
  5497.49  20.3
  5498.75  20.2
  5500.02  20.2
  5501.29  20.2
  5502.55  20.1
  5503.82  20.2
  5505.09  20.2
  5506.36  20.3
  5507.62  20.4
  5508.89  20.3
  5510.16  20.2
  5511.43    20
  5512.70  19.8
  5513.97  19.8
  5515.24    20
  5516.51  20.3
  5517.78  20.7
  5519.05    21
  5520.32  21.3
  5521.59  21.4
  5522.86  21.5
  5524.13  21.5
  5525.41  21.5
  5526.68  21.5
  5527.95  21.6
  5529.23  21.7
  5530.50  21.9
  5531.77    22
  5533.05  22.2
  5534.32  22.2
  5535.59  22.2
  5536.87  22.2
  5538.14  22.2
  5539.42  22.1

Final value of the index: 0.25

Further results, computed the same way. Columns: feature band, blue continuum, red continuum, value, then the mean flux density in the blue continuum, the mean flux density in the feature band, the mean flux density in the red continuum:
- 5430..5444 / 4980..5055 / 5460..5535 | -0.021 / 12.7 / 19.9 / 20.5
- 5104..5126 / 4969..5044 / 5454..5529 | 0.240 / 12.9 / 11.7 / 20.3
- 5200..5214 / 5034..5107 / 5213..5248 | 0.378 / 12.3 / 11.4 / 16.7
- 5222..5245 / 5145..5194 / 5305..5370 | -0.213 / 11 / 17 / 18.7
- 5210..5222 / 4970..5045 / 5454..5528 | 0.064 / 12.9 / 15.2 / 20.3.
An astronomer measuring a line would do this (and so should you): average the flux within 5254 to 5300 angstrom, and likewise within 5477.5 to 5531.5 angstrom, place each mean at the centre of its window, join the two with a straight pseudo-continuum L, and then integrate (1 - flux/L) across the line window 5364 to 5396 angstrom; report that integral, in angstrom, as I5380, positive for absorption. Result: -2.32 angstrom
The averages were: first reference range 16.6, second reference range 20.5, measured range 19.7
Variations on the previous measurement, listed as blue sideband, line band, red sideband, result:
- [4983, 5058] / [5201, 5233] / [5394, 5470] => 3.72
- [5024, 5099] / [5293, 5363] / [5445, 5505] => -4.58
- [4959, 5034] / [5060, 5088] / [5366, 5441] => 4.04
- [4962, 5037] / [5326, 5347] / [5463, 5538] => 0.58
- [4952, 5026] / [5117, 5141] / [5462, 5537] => 5.21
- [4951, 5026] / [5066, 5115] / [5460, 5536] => 8.67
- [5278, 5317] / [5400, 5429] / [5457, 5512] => -0.61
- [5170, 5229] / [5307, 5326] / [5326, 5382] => -1.78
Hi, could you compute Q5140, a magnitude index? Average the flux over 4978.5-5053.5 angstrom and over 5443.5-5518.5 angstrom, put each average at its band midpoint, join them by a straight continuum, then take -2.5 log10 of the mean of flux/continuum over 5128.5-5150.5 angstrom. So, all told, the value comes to 0.25 mag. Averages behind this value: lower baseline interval 12.7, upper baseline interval 20.1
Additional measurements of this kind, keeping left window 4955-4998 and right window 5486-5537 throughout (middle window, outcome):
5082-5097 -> 0.19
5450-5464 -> 0.03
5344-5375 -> -0.03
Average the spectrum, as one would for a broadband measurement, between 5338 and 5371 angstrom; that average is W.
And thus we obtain 19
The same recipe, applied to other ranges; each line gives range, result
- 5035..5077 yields 12.4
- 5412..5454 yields 20.1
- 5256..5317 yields 17.3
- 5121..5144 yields 11.7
